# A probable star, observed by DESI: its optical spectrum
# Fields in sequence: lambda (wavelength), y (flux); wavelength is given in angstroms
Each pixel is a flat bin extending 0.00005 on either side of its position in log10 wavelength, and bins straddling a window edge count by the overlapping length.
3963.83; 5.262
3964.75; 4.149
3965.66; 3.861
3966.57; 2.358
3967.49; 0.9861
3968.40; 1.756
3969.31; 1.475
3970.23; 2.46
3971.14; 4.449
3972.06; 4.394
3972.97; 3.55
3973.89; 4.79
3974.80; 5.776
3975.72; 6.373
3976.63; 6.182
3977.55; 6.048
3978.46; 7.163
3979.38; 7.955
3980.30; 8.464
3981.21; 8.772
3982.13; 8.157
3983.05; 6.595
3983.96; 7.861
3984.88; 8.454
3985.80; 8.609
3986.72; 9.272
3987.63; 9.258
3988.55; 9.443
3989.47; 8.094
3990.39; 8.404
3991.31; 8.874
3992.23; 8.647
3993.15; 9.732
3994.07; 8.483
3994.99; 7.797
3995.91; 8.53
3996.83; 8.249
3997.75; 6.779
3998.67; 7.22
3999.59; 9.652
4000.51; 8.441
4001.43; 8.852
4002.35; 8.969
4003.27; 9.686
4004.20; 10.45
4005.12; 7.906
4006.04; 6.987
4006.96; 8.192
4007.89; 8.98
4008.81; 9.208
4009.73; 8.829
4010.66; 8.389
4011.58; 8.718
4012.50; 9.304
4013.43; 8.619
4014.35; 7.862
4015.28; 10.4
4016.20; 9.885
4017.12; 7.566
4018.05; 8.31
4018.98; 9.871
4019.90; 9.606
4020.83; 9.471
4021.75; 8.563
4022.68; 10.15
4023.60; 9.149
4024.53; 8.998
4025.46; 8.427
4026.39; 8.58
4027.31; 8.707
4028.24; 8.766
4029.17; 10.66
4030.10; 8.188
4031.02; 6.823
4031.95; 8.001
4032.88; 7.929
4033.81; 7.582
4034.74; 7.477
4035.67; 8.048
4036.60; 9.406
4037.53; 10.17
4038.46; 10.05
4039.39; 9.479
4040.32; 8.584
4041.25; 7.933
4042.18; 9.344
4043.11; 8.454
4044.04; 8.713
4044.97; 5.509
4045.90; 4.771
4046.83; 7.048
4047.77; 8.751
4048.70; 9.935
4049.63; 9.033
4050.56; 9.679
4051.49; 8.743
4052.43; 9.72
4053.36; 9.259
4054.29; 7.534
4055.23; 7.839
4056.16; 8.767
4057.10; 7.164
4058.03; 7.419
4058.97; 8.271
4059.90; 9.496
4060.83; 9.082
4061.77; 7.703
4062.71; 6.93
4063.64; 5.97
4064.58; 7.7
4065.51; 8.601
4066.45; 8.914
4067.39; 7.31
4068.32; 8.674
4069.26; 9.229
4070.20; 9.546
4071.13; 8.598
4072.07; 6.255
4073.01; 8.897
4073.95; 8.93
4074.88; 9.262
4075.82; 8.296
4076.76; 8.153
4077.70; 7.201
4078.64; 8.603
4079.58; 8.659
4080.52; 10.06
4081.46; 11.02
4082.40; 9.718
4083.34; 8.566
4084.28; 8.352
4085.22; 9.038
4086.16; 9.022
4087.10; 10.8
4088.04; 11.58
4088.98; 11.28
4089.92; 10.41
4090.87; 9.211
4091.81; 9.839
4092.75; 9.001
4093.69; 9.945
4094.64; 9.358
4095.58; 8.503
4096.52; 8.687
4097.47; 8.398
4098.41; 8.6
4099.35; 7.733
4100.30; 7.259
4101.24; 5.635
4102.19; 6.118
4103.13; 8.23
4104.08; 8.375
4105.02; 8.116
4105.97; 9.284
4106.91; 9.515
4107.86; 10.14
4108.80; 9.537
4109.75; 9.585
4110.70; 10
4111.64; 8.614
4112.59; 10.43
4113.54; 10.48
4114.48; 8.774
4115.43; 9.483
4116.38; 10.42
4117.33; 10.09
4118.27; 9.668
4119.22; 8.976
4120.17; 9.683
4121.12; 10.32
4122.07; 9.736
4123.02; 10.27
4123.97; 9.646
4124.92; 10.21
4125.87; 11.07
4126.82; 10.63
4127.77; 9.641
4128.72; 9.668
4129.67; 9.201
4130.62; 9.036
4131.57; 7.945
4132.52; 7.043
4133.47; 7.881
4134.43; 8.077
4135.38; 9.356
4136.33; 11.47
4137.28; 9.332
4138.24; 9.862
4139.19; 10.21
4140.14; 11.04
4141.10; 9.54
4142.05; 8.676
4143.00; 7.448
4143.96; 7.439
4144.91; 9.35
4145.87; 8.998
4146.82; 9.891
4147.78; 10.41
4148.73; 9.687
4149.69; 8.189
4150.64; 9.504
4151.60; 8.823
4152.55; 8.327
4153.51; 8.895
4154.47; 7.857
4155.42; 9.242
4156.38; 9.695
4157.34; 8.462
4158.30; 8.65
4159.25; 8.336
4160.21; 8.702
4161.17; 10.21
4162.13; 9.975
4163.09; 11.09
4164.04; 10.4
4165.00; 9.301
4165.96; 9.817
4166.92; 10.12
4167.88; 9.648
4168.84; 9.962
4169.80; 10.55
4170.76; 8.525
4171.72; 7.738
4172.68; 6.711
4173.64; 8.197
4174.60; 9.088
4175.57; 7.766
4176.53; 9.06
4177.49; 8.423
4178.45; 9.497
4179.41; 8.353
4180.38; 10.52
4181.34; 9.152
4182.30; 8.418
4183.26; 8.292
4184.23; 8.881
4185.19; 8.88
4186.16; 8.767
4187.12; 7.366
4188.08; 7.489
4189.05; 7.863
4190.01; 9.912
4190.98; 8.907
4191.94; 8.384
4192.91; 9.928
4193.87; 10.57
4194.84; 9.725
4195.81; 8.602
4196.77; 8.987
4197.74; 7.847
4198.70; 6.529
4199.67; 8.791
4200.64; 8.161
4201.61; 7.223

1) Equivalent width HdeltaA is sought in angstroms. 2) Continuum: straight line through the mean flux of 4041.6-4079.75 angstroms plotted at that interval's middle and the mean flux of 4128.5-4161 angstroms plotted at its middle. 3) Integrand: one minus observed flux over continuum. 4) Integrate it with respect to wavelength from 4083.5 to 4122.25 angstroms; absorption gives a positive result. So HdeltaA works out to -2.6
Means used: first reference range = 8.24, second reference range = 9.01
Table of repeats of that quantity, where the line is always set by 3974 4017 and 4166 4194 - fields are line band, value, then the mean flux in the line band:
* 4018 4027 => -0.79 angstroms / 9.14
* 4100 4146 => -2.81 angstroms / 9.22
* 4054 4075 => 0.89 angstroms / 8.17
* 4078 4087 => -0.71 angstroms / 9.25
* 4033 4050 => 0.25 angstroms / 8.34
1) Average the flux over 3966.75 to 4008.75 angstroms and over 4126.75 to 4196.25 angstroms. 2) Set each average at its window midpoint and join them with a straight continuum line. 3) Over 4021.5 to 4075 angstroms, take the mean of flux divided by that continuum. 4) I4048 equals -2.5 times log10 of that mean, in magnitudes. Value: -0.07 mag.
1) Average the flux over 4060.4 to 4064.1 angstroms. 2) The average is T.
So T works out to 7.4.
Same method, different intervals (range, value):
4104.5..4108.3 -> 9.25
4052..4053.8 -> 9.51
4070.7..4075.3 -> 8.38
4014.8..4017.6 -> 9.27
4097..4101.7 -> 7.54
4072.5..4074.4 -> 8.84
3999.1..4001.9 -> 8.98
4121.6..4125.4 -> 9.96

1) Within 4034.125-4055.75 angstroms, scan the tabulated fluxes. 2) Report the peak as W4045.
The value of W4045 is 10.17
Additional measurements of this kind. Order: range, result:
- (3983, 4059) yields 10.66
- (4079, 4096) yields 11.58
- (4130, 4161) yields 11.47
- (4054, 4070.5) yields 9.546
